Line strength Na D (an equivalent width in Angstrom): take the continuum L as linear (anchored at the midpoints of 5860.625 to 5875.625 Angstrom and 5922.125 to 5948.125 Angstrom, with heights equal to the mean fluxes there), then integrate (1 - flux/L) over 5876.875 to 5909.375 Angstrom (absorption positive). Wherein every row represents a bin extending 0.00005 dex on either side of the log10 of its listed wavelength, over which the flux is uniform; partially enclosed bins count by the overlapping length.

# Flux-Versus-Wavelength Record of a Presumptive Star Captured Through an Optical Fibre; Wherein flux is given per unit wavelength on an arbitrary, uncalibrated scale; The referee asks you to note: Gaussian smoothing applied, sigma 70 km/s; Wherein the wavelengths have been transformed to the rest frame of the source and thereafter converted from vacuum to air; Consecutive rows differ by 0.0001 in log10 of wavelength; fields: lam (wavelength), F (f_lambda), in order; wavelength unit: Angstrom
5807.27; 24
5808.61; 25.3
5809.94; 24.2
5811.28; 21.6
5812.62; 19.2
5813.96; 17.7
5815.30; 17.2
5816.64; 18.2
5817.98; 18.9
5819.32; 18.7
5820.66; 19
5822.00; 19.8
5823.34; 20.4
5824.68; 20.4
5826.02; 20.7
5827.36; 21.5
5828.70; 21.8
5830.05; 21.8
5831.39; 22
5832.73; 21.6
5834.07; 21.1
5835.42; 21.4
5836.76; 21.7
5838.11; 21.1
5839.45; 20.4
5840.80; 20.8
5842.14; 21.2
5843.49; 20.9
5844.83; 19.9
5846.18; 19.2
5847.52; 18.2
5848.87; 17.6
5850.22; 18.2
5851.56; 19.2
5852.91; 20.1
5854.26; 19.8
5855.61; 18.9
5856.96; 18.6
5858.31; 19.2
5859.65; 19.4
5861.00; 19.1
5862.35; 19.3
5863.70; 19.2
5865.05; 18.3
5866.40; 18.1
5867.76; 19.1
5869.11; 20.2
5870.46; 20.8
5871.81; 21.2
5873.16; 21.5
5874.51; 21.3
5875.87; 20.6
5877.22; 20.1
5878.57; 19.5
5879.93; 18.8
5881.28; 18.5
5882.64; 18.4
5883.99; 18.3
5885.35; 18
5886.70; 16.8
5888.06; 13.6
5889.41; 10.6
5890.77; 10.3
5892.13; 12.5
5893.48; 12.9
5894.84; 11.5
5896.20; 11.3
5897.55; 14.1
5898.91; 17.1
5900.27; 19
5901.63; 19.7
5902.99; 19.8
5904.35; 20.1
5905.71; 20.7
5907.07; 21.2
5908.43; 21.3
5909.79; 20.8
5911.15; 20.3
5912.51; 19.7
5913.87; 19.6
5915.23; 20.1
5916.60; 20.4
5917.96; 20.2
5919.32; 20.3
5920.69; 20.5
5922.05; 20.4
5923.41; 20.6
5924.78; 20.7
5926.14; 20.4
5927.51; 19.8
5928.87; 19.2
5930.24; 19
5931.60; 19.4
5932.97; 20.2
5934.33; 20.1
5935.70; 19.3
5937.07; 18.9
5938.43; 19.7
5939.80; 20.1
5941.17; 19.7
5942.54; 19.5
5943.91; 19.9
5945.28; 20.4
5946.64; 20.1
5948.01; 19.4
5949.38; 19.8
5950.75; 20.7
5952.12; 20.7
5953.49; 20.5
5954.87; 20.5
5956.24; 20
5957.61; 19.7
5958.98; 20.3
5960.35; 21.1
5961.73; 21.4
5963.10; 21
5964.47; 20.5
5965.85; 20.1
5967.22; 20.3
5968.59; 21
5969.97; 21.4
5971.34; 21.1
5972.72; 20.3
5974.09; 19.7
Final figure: 4.9 Angstrom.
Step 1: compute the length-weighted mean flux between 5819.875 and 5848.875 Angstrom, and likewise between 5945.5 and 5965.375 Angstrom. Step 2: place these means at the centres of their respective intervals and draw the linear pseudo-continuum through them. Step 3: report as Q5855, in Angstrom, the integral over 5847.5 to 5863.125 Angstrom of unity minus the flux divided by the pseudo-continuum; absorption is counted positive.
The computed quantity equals 1.2 Angstrom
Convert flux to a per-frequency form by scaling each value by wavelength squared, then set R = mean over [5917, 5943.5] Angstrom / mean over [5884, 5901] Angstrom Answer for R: 1.4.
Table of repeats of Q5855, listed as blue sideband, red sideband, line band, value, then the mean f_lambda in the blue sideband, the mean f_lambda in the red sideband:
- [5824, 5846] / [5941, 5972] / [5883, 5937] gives 6.40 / 21.1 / 20.4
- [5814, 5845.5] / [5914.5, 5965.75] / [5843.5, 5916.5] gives 6.86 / 20.4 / 20.1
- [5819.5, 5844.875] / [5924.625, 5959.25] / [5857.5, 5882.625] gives 1.13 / 20.9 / 19.9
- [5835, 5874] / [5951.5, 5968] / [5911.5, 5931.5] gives 0.18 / 19.7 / 20.5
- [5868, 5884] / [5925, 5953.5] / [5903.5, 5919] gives -0.37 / 20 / 19.9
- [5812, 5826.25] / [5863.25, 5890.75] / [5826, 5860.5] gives -2.61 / 19.1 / 18.4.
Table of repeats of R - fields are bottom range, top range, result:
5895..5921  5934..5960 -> 1.06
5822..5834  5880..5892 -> 0.75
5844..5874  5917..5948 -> 1.06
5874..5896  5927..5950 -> 1.24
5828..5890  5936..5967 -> 1.07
